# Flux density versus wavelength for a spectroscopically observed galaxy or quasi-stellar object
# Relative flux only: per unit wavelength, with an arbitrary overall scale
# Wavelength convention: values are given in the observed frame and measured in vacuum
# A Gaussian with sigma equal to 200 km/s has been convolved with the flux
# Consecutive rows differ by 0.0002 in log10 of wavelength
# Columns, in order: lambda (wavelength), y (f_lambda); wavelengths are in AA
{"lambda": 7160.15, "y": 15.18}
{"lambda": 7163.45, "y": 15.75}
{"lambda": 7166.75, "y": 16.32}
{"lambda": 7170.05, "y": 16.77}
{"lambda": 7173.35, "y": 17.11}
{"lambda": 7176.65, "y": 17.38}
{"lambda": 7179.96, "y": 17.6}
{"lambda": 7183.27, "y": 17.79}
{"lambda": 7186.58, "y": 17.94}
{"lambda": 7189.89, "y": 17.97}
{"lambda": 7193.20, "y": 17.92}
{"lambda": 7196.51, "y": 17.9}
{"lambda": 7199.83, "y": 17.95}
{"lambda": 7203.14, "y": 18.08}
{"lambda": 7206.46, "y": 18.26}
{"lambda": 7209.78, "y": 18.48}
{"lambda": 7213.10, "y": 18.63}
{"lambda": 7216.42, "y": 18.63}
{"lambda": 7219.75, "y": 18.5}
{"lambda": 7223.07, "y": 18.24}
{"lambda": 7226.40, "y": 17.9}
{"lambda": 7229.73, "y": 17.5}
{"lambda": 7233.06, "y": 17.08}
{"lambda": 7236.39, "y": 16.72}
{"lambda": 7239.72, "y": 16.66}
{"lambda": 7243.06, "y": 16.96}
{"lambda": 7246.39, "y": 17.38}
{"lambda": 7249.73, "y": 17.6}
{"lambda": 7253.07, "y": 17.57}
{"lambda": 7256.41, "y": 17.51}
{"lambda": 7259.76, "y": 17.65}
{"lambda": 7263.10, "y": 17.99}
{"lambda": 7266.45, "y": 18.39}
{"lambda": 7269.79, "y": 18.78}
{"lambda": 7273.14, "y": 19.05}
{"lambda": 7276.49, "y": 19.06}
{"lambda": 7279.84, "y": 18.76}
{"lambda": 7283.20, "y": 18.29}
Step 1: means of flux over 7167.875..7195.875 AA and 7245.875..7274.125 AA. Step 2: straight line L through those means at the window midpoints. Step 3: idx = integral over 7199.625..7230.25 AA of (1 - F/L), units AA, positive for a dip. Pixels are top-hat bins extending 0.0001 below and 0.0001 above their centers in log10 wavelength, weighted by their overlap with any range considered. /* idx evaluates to -0.9 AA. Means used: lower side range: 17.6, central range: 18.3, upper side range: 18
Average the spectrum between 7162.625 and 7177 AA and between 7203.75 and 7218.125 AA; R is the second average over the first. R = 1.11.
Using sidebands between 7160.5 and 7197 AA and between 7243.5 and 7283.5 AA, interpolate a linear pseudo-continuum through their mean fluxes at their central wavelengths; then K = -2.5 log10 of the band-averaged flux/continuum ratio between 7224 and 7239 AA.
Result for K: 0.03 mag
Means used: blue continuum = 17.2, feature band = 17.3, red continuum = 18.1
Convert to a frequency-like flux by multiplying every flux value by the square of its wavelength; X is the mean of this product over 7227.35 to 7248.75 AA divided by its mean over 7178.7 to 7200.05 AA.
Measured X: 0.97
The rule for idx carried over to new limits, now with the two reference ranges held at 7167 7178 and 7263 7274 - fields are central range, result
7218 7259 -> 1.4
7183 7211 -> -1.0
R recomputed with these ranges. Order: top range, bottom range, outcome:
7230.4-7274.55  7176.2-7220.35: 0.98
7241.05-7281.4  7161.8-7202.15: 1.04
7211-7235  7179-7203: 1.01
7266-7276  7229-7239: 1.11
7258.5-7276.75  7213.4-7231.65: 1.02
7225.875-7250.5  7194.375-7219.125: 0.94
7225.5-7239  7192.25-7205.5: 0.96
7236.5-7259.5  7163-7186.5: 1.01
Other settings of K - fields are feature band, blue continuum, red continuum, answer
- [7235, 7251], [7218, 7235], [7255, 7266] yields 0.05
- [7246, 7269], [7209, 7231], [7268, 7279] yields 0.06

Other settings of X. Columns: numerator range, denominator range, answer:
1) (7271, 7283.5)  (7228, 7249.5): 1.11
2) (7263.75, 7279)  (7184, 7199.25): 1.07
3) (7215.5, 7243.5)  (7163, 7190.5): 1.04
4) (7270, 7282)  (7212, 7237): 1.07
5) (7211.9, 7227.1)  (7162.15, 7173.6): 1.14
